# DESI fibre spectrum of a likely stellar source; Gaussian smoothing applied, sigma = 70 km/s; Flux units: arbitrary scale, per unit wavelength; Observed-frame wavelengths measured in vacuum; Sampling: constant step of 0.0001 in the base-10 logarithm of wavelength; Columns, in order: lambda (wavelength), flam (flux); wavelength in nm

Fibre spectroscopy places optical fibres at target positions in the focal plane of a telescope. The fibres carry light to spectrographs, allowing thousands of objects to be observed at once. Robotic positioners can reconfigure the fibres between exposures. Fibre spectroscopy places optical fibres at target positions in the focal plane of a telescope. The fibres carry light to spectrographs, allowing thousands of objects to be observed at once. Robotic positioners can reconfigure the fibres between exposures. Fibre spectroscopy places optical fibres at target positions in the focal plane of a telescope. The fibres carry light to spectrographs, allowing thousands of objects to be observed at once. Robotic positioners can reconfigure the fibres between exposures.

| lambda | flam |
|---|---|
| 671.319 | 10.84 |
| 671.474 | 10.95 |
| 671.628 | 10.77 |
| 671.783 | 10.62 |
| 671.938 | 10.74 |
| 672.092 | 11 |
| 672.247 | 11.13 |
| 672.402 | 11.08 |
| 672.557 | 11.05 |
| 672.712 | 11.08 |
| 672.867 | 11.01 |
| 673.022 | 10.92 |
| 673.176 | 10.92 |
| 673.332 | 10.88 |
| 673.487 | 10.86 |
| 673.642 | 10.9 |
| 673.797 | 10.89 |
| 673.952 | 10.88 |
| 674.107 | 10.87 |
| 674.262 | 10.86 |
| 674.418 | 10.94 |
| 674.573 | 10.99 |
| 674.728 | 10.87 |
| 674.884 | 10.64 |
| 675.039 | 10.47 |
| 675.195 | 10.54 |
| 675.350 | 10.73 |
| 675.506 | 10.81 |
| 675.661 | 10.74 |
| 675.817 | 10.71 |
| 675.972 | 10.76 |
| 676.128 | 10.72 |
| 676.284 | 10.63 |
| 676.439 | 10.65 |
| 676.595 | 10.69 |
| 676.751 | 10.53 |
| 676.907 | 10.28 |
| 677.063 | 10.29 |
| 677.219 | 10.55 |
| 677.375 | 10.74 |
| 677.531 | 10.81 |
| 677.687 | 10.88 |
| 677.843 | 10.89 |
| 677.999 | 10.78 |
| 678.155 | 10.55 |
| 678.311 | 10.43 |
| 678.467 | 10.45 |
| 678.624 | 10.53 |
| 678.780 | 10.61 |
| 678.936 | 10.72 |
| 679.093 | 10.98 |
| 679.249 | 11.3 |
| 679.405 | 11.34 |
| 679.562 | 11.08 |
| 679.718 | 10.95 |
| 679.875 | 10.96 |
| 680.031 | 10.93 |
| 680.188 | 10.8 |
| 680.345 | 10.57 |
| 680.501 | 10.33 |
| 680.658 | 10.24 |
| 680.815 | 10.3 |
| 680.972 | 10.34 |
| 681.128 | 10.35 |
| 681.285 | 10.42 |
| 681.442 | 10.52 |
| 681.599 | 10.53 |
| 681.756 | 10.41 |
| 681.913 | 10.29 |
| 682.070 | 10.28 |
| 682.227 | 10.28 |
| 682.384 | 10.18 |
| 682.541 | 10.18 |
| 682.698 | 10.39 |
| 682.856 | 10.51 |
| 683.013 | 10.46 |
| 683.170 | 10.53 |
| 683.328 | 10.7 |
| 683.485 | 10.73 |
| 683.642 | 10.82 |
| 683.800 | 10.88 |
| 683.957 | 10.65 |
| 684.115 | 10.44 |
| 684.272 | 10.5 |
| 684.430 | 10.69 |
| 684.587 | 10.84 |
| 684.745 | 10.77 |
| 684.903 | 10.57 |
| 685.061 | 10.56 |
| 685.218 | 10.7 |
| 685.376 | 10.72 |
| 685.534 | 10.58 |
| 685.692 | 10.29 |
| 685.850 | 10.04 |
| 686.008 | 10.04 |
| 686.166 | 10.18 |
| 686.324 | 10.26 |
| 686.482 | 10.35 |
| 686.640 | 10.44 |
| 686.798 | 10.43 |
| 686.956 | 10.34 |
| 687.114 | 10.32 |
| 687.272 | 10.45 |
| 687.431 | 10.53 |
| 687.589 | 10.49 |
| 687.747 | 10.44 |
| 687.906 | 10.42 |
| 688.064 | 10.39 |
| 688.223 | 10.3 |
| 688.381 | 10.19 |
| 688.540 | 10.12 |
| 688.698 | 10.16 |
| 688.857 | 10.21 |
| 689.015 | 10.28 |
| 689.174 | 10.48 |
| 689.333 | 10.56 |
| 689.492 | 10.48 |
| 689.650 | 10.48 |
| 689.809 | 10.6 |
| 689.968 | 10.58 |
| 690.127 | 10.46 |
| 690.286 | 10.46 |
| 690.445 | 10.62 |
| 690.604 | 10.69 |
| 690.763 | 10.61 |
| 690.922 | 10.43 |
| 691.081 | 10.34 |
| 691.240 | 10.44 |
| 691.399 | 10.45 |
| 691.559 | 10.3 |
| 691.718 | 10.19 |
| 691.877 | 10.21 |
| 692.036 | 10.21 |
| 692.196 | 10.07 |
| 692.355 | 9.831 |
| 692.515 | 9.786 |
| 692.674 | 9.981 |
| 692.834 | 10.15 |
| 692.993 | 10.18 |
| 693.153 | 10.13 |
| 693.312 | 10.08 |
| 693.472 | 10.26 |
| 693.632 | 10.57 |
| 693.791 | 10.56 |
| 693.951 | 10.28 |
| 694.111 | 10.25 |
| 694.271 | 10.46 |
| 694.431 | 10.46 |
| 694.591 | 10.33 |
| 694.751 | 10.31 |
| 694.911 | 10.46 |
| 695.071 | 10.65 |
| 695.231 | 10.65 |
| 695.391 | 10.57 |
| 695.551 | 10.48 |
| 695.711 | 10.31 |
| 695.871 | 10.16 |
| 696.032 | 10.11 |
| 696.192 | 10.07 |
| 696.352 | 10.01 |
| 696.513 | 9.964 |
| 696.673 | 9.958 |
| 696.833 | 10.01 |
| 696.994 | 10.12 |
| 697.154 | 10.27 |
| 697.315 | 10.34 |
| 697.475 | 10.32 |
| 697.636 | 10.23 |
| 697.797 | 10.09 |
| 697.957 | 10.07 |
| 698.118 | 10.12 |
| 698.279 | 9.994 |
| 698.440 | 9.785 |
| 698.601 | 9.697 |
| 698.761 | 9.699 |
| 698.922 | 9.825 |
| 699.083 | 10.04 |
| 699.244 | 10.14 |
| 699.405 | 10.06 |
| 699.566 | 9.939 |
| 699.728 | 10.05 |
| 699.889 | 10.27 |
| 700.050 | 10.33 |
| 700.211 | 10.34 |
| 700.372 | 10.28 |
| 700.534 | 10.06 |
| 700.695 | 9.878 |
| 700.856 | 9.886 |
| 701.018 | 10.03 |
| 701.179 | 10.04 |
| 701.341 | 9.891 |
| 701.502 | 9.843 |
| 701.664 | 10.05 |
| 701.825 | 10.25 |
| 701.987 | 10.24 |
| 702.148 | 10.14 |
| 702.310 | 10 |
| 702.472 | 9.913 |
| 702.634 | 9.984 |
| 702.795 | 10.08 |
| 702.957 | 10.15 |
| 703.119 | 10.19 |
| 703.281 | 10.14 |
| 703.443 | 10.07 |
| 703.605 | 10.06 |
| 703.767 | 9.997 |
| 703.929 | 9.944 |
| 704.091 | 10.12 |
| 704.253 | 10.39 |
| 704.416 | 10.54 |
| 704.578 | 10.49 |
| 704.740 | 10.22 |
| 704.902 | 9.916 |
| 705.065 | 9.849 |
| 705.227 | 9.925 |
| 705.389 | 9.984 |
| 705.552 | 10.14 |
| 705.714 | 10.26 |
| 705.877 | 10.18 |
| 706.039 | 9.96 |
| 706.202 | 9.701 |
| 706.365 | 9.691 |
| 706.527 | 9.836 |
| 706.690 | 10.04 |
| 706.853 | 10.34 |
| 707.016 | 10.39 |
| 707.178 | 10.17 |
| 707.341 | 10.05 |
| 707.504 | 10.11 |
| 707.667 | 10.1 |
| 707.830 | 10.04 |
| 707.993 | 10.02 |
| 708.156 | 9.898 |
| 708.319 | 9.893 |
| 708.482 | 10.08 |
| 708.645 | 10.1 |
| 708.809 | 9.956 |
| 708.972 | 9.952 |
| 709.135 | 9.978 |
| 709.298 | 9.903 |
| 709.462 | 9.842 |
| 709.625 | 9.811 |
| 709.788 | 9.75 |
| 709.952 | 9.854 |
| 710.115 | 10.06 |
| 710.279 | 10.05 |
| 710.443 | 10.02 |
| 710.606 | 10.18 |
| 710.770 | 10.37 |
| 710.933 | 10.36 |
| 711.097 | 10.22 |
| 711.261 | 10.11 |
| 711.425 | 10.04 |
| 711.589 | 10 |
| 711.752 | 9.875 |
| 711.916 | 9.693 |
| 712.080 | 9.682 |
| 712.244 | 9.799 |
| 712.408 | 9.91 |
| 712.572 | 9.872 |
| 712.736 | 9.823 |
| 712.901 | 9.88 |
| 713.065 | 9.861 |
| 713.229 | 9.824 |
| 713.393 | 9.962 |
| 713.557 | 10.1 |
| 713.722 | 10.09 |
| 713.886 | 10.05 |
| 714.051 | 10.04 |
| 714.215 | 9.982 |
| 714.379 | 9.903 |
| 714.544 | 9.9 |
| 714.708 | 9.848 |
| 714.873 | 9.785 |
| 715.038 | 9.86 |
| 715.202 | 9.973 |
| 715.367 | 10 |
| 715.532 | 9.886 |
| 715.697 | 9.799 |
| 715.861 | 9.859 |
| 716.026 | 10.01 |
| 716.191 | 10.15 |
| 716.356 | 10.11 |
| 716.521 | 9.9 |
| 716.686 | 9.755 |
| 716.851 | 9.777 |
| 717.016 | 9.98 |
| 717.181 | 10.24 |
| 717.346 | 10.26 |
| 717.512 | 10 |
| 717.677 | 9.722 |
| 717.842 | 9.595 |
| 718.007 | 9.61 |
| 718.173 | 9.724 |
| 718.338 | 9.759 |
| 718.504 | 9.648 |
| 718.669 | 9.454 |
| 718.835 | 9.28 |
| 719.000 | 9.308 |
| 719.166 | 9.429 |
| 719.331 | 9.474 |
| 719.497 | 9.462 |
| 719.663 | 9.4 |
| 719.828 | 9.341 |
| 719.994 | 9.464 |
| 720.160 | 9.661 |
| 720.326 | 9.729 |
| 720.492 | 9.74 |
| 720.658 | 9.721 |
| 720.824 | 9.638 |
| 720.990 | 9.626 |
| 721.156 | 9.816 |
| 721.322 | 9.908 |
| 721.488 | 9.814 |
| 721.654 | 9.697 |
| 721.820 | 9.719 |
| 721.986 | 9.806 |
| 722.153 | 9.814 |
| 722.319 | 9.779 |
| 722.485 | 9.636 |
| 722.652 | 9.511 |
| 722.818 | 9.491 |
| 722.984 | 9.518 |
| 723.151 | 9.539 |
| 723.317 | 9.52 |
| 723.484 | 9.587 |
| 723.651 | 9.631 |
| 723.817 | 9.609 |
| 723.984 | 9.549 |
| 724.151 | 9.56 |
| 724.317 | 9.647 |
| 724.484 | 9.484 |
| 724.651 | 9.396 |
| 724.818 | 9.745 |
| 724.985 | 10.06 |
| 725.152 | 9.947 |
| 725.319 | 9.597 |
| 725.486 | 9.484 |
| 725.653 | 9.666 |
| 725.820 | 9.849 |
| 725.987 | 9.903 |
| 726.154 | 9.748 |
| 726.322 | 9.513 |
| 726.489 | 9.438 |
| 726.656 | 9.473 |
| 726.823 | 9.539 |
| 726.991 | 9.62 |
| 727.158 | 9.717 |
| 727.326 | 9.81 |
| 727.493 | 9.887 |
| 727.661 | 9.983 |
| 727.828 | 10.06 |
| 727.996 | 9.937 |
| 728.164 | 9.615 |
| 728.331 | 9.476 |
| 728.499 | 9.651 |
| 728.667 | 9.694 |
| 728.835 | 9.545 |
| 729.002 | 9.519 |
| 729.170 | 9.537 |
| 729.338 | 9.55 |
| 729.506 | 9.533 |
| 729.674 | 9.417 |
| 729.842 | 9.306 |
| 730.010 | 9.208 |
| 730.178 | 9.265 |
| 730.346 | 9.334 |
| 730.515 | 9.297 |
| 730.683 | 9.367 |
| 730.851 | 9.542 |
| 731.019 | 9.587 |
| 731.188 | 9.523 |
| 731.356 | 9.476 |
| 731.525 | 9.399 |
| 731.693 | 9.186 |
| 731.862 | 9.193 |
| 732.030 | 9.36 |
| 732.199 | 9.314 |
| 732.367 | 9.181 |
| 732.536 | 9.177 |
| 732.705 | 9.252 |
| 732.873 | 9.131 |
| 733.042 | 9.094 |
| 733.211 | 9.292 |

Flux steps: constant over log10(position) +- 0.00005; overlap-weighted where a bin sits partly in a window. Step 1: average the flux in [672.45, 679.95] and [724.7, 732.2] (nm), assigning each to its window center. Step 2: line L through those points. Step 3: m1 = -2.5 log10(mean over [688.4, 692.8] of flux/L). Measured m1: 0.01 mag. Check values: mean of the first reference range 10.8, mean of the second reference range 9.58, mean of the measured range 10.3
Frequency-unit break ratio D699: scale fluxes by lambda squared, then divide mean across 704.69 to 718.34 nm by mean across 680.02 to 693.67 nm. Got 1.0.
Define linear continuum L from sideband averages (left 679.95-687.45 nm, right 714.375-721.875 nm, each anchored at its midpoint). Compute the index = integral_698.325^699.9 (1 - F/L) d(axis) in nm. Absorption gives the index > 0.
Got 0.03 nm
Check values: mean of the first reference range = 10.5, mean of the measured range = 9.94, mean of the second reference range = 9.75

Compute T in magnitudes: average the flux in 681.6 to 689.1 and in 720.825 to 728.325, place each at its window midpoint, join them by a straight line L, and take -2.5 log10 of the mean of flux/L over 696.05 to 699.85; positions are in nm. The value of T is 0.02 mag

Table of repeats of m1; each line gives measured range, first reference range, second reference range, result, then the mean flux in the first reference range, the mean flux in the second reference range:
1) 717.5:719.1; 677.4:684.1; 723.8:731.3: 0.02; 10.6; 9.6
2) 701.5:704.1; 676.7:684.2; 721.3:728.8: 0.01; 10.6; 9.68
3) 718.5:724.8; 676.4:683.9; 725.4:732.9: 0.01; 10.6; 9.52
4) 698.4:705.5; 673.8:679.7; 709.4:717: 0.01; 10.7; 9.95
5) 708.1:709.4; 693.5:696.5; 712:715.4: 0.01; 10.4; 9.91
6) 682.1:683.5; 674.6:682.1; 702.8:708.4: 0.01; 10.6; 10.1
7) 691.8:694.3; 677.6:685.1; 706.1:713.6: 0.02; 10.6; 9.98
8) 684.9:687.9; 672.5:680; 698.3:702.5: 0.01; 10.8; 10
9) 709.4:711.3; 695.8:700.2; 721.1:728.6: -0.02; 10.1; 9.68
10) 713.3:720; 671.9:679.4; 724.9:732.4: 0.00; 10.8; 9.56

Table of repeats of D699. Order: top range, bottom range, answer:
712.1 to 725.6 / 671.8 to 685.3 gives 1.02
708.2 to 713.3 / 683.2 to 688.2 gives 1.02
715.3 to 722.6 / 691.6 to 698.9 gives 1.02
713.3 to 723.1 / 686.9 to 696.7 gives 1.02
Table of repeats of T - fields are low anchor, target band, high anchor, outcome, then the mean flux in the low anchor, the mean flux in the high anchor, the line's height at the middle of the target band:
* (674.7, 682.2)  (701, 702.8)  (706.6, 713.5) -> 0.01 mag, 10.6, 10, 10.2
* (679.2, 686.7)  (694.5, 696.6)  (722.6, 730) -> 0.00 mag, 10.5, 9.63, 10.3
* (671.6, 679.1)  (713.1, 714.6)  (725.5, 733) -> -0.01 mag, 10.8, 9.51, 9.87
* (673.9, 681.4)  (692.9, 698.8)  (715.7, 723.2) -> 0.00 mag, 10.7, 9.71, 10.3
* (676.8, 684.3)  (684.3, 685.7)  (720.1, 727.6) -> -0.01 mag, 10.6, 9.67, 10.5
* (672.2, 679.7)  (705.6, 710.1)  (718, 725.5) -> 0.00 mag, 10.8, 9.62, 9.97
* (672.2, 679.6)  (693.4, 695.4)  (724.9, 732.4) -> -0.01 mag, 10.8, 9.56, 10.4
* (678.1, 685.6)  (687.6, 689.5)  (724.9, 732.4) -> 0.01 mag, 10.6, 9.56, 10.5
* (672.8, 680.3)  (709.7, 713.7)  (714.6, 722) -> -0.01 mag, 10.8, 9.75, 9.91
